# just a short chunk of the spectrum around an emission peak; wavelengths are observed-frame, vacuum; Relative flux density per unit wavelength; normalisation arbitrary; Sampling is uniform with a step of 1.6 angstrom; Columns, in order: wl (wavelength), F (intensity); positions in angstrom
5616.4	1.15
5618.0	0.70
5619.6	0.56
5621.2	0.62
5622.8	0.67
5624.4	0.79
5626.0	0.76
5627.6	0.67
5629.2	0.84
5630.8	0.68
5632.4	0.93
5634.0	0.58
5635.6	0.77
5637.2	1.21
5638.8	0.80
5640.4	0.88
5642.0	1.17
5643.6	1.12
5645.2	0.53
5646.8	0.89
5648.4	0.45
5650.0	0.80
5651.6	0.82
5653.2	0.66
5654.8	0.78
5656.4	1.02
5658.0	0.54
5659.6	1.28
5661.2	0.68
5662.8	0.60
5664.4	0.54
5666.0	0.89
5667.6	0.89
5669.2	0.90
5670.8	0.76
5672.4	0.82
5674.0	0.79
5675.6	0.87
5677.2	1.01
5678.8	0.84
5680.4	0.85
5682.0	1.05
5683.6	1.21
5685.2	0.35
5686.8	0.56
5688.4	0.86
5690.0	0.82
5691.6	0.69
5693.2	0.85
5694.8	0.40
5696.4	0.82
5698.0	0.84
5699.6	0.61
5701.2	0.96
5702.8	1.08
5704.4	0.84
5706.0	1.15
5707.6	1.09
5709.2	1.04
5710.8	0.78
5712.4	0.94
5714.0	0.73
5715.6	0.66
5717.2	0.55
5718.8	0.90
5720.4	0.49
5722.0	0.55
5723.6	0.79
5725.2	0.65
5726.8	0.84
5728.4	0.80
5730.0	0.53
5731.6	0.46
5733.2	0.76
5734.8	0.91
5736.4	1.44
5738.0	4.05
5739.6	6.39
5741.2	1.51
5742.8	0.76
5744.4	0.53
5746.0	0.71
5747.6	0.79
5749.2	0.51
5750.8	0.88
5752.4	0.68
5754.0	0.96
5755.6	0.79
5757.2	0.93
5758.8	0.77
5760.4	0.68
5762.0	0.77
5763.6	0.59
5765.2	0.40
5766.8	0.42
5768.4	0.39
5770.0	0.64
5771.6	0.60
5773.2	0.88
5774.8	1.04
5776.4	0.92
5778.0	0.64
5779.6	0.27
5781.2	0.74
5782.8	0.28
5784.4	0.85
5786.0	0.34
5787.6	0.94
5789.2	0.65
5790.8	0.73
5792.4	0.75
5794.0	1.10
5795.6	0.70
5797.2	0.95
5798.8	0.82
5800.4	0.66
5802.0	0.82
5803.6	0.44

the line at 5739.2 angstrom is H-beta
